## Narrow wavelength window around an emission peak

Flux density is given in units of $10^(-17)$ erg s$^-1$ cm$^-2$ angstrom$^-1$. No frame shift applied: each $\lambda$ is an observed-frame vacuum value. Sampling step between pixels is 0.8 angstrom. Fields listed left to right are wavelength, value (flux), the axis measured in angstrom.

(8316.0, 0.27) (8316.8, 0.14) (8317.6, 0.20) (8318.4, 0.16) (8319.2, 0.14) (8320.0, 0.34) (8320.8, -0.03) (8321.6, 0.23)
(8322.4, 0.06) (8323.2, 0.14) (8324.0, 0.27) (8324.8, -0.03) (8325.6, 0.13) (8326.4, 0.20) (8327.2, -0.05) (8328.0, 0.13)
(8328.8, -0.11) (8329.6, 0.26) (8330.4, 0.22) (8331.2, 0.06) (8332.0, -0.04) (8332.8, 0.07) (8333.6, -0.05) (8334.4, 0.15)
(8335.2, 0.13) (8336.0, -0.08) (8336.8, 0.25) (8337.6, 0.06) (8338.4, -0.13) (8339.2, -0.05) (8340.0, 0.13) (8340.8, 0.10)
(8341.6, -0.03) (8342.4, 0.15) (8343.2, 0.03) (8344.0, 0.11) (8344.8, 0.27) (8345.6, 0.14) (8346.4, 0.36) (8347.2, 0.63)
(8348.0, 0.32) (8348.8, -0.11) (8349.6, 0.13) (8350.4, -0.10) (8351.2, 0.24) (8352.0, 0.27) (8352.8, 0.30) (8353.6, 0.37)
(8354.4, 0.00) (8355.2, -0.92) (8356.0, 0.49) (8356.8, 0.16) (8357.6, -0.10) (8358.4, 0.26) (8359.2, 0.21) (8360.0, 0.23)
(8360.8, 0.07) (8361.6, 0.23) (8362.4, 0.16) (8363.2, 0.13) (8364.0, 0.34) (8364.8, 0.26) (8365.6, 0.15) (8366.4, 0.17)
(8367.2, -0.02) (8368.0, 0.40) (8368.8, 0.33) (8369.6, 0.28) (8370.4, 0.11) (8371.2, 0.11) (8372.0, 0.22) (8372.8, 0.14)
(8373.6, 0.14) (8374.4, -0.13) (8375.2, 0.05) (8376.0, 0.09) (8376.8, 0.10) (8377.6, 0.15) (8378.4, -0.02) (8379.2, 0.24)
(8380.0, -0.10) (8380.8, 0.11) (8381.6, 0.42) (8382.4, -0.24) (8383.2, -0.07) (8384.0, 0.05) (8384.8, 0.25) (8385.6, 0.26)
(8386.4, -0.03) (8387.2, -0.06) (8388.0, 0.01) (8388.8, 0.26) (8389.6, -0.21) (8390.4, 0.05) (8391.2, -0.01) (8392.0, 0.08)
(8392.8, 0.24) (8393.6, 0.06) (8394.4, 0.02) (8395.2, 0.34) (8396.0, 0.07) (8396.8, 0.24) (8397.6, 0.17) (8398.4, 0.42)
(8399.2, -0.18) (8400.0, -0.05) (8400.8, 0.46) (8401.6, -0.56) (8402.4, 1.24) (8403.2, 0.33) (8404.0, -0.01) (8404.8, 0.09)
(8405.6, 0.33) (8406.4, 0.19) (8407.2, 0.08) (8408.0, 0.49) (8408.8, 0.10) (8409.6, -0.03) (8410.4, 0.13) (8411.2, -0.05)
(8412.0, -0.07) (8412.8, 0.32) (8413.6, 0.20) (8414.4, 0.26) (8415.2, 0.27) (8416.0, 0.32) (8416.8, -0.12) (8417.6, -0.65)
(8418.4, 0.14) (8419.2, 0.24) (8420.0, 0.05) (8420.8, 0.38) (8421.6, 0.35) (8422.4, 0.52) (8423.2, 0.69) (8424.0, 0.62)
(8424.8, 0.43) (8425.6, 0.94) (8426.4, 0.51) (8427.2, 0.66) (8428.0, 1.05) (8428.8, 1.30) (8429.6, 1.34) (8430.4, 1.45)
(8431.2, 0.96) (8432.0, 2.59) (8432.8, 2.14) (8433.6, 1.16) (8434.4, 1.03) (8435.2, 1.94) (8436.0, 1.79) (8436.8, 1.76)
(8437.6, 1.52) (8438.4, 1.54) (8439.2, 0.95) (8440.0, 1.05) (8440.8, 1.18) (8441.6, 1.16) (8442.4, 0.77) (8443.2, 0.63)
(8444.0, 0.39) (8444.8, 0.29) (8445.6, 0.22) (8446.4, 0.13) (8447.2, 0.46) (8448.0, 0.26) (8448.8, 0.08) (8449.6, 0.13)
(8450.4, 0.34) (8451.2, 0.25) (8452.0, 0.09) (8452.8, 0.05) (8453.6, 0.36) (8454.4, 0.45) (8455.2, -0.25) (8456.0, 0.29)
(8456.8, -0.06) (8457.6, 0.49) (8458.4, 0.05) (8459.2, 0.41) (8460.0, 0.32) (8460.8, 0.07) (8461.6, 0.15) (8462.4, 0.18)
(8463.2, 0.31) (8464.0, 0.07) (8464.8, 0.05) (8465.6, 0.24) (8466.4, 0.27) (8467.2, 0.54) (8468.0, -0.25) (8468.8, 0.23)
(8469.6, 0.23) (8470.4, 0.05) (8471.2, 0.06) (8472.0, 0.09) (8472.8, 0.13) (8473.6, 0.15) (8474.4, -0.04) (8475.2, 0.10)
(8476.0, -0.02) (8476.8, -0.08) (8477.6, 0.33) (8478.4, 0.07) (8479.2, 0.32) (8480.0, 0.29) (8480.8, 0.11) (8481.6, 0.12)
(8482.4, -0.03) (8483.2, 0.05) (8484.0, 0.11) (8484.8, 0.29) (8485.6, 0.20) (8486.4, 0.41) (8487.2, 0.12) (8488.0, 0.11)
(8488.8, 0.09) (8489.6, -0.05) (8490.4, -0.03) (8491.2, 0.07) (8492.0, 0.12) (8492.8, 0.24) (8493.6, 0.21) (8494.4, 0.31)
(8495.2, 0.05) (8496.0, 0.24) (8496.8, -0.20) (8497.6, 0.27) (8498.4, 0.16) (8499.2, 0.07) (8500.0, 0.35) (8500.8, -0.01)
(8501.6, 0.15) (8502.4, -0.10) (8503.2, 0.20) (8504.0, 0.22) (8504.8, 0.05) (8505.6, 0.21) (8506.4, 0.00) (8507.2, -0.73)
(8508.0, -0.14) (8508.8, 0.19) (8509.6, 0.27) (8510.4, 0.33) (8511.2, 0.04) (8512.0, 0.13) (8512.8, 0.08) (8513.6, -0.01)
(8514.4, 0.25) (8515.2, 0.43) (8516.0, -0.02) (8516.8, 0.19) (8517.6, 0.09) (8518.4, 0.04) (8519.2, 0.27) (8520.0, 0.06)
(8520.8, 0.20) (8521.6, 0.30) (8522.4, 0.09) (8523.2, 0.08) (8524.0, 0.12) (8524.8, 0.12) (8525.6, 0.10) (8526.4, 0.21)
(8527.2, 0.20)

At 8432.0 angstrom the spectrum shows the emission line [O II]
